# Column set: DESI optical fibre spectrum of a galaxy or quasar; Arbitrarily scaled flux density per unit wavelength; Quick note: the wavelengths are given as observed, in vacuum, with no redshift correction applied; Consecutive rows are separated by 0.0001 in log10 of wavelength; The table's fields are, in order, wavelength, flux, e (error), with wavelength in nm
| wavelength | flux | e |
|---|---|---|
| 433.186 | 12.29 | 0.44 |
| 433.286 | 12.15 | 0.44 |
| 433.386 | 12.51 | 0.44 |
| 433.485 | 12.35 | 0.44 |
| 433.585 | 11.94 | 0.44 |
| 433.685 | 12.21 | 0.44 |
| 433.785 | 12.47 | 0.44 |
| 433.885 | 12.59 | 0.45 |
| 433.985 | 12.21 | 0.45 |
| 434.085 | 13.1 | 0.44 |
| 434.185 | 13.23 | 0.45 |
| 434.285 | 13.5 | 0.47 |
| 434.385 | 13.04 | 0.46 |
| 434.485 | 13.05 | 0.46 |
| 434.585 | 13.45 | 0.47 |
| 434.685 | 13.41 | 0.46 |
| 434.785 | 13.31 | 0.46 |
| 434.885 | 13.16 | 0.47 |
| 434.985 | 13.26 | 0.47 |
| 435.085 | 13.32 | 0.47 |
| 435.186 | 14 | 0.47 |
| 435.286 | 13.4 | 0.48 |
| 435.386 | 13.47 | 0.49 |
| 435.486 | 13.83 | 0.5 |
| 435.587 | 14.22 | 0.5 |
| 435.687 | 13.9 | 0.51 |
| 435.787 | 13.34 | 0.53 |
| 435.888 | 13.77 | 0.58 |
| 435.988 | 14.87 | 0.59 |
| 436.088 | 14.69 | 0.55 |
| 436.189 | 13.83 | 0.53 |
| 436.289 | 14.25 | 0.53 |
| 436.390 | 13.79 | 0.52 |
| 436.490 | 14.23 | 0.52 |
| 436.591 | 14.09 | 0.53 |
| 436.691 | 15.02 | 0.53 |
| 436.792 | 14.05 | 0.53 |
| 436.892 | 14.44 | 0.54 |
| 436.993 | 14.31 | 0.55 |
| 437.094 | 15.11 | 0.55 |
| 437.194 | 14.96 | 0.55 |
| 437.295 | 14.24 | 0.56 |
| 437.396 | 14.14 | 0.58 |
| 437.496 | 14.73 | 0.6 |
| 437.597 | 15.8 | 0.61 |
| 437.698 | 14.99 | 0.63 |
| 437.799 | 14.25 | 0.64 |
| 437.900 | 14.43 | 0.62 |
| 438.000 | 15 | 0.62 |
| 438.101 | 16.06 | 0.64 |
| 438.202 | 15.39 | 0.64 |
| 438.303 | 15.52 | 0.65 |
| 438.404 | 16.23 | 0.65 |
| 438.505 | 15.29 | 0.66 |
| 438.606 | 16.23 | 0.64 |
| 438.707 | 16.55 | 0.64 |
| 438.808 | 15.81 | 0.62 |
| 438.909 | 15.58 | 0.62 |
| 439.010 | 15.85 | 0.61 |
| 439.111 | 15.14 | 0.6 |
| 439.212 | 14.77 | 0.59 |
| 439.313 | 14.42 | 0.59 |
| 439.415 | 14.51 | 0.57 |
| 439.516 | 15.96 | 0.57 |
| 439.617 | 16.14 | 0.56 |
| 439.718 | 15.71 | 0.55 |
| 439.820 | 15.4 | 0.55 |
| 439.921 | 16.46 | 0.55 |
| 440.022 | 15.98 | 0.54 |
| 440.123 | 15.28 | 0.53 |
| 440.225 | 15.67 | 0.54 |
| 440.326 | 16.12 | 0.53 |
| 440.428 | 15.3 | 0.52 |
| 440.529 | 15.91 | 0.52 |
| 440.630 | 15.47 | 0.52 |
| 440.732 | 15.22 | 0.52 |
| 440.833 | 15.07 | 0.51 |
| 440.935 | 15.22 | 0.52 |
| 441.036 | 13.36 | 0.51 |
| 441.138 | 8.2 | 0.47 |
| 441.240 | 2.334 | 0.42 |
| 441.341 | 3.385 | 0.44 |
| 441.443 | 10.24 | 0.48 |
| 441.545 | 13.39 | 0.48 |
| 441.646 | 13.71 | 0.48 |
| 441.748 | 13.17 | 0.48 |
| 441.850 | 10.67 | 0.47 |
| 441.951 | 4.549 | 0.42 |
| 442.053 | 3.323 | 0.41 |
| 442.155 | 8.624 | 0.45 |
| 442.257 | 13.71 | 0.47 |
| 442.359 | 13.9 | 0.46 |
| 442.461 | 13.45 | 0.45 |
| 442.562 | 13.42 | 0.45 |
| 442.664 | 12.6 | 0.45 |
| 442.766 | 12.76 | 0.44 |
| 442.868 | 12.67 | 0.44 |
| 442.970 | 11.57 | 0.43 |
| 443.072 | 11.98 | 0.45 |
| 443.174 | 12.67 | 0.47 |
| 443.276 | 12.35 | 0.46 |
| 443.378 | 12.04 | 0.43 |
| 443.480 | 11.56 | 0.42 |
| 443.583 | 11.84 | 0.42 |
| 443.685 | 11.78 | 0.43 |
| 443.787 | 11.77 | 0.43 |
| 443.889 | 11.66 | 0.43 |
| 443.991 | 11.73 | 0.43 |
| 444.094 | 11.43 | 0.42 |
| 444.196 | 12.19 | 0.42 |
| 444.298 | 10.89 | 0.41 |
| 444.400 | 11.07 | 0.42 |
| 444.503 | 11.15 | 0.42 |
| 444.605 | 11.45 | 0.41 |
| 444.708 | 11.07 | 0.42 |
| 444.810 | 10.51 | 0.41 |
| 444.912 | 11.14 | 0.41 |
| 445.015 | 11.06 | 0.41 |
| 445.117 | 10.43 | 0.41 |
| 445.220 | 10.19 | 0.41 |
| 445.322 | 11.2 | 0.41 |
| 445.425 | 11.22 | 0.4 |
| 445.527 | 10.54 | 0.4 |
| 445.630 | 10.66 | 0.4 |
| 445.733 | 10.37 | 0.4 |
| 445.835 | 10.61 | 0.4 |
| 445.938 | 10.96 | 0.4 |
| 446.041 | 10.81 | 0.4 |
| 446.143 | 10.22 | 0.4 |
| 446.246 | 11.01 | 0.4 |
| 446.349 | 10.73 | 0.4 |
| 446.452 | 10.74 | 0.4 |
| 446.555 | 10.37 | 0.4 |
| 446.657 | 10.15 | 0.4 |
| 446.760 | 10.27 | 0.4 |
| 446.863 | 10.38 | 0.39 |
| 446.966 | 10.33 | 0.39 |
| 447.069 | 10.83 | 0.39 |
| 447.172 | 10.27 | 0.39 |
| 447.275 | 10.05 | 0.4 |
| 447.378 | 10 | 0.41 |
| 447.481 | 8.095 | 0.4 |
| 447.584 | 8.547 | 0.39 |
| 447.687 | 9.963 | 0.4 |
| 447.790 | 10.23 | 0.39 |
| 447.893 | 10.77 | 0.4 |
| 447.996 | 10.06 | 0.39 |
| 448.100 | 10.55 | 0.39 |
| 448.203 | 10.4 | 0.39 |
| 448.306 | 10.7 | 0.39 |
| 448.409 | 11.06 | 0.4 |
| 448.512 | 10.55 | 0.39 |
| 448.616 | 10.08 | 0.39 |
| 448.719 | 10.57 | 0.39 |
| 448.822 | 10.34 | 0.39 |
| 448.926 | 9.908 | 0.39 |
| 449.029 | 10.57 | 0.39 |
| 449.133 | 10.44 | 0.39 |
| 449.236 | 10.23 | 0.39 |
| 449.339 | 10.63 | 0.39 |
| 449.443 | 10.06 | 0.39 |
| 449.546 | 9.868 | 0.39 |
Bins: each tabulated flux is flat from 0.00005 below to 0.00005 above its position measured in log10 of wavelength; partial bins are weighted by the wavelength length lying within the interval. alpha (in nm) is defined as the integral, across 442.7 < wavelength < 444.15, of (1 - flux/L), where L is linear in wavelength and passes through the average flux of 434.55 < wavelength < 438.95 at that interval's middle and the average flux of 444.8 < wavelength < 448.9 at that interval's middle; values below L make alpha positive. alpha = -0.02 nm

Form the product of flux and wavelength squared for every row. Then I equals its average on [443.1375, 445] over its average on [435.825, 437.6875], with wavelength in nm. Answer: 0.83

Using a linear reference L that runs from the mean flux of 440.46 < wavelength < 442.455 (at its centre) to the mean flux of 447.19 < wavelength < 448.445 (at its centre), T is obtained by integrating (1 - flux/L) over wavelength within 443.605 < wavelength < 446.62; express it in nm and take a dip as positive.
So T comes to -0.15 nm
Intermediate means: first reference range 11.1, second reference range 10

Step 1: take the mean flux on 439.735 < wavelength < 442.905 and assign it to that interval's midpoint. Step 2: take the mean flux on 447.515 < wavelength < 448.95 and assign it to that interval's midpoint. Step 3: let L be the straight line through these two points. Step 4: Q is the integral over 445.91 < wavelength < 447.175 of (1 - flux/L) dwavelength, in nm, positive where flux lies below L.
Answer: 0.03 nm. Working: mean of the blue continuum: 12.4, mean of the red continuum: 10.2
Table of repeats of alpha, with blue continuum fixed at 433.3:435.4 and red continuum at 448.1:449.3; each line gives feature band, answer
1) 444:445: 0.00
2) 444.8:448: 0.14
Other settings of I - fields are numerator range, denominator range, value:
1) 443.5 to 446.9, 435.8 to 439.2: 0.76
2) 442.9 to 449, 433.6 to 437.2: 0.83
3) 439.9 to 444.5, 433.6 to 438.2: 0.89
